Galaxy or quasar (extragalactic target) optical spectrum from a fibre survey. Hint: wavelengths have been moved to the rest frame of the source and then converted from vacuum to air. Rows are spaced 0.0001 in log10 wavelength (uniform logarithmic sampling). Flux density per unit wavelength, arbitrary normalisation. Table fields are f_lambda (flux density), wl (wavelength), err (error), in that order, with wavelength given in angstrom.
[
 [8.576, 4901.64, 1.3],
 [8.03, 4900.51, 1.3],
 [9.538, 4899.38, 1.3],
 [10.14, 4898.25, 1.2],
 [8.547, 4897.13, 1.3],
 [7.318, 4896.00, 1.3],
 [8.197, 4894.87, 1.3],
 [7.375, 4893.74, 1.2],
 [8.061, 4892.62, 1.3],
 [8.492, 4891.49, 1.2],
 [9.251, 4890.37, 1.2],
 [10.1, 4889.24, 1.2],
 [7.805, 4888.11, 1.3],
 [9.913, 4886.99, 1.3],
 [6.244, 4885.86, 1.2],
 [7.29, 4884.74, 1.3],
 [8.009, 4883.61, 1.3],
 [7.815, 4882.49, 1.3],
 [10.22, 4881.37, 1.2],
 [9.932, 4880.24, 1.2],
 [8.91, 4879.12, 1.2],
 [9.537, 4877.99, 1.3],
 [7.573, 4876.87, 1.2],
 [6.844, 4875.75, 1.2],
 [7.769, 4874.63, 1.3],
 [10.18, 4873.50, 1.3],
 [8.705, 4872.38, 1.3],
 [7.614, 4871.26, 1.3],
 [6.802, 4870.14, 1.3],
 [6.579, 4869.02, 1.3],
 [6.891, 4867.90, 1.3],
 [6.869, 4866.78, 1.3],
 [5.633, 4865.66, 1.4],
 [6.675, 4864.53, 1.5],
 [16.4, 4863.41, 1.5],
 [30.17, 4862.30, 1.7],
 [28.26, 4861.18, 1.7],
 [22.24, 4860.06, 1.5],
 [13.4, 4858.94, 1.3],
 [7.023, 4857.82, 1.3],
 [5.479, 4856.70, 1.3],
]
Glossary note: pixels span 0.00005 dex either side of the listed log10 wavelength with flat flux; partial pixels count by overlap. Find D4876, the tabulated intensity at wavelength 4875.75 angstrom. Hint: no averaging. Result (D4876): 6.844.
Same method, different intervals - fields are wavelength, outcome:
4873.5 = 10.18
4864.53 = 6.675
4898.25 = 10.14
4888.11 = 7.805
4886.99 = 9.913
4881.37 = 10.22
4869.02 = 6.579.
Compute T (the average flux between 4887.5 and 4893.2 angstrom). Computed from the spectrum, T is 8.76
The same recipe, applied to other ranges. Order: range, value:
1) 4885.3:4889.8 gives 8.51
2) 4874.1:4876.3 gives 7.31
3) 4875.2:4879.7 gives 8.23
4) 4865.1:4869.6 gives 6.5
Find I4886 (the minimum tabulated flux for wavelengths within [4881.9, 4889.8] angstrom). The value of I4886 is 6.244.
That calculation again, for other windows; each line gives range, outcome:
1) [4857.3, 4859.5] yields 7.023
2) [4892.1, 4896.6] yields 7.318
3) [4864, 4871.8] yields 5.633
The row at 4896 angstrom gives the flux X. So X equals 7.318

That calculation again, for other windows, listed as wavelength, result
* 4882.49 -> 7.815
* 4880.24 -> 9.932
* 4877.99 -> 9.537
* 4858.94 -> 13.4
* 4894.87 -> 8.197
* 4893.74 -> 7.375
